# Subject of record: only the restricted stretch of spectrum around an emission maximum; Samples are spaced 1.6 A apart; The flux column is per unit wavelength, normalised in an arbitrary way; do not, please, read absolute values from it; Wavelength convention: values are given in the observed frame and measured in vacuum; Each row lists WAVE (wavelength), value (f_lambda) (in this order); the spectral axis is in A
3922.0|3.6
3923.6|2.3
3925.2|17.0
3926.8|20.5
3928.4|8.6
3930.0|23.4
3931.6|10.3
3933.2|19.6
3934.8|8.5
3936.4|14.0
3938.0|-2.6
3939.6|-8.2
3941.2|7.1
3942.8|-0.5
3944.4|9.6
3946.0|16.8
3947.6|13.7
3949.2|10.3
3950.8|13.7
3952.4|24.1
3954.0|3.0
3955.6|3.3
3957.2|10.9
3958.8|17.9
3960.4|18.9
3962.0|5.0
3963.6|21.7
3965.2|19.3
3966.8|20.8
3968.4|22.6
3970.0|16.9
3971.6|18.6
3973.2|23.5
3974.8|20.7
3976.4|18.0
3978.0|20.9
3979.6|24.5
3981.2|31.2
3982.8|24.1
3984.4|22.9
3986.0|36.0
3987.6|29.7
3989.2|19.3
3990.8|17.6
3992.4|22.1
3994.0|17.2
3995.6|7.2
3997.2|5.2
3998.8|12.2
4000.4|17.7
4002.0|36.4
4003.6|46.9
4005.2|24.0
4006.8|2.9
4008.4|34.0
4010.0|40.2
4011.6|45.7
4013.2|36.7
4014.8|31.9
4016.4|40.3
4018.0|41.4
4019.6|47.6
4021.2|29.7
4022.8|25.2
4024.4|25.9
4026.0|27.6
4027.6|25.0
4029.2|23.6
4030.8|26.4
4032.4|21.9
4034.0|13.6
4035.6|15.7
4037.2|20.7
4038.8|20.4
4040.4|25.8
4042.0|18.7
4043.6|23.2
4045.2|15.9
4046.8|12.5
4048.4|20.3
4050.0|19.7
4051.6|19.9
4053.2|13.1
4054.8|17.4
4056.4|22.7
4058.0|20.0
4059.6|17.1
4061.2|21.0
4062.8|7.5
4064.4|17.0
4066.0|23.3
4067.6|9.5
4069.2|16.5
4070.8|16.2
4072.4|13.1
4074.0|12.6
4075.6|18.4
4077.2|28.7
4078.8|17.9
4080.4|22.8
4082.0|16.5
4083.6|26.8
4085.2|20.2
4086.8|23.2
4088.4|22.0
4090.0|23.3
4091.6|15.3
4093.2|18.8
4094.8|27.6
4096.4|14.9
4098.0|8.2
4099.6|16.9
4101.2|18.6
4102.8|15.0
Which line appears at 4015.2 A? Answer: Lyman alpha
